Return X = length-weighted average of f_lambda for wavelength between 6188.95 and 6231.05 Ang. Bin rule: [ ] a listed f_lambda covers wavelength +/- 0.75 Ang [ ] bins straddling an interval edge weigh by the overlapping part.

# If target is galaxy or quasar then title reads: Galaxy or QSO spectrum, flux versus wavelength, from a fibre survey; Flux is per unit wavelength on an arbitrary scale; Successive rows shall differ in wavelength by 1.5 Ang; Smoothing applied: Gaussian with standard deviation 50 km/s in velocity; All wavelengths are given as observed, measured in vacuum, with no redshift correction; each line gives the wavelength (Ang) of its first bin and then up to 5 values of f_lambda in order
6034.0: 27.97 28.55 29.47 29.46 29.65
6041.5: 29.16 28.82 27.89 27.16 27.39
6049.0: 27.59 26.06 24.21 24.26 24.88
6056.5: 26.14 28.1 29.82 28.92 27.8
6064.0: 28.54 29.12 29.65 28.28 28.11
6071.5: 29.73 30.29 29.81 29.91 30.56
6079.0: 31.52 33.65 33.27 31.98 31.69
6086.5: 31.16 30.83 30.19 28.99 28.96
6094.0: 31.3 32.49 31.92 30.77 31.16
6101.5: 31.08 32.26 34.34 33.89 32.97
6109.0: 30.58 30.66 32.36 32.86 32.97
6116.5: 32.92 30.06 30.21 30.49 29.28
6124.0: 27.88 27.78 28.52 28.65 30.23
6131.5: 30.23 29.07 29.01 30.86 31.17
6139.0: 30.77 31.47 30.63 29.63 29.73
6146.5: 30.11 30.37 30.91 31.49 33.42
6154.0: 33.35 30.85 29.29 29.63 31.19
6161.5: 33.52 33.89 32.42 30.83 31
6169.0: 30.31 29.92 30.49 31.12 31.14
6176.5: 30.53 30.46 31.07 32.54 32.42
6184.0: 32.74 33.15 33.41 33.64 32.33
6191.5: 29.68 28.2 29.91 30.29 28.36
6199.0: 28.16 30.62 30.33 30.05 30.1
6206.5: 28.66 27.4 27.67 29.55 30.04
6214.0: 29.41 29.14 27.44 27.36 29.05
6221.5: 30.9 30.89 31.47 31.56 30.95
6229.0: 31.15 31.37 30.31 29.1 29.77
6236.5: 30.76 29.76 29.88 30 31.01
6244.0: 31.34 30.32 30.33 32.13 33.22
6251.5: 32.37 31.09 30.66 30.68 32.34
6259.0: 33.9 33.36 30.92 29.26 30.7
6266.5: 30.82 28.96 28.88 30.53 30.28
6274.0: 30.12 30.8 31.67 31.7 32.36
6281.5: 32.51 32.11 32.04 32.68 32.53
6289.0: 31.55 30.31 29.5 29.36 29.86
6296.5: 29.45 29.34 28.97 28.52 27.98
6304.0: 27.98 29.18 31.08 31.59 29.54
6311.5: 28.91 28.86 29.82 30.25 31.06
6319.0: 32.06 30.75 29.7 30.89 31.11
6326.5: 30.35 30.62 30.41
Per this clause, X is 29.7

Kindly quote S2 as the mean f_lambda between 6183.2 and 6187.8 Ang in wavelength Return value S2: 33.1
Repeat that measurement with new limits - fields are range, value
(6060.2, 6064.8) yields 28.4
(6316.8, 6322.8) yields 30.9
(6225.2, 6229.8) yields 31.2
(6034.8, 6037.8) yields 29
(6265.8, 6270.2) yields 29.5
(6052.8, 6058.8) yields 25.9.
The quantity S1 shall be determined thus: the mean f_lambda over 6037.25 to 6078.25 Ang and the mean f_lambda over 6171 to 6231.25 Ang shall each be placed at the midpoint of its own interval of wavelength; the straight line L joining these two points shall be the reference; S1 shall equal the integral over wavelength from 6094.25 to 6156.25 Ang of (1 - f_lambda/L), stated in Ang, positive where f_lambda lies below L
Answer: -3.7 Ang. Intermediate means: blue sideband 28.2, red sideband 30.4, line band 31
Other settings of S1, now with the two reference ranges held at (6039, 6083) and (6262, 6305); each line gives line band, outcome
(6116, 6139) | -0.46 Ang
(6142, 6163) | -1.26 Ang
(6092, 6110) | -1.78 Ang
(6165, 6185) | -1.10 Ang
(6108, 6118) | -0.99 Ang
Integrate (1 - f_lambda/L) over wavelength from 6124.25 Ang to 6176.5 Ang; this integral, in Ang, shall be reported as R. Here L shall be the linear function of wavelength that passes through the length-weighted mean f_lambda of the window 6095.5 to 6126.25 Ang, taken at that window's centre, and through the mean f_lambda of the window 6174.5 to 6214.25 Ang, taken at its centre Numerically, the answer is 0.5 Ang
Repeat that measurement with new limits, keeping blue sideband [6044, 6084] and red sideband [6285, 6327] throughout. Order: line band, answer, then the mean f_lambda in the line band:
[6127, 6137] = -0.19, 29.6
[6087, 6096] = -0.49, 30.4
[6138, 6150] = -0.54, 30.5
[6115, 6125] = -0.44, 30.3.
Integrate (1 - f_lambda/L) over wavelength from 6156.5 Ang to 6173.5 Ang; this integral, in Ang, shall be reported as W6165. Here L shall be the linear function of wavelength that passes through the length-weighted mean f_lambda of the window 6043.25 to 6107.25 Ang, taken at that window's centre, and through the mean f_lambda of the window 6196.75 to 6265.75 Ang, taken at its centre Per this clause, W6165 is -0.6 Ang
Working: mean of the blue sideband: 29.7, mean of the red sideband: 30.3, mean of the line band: 31.2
